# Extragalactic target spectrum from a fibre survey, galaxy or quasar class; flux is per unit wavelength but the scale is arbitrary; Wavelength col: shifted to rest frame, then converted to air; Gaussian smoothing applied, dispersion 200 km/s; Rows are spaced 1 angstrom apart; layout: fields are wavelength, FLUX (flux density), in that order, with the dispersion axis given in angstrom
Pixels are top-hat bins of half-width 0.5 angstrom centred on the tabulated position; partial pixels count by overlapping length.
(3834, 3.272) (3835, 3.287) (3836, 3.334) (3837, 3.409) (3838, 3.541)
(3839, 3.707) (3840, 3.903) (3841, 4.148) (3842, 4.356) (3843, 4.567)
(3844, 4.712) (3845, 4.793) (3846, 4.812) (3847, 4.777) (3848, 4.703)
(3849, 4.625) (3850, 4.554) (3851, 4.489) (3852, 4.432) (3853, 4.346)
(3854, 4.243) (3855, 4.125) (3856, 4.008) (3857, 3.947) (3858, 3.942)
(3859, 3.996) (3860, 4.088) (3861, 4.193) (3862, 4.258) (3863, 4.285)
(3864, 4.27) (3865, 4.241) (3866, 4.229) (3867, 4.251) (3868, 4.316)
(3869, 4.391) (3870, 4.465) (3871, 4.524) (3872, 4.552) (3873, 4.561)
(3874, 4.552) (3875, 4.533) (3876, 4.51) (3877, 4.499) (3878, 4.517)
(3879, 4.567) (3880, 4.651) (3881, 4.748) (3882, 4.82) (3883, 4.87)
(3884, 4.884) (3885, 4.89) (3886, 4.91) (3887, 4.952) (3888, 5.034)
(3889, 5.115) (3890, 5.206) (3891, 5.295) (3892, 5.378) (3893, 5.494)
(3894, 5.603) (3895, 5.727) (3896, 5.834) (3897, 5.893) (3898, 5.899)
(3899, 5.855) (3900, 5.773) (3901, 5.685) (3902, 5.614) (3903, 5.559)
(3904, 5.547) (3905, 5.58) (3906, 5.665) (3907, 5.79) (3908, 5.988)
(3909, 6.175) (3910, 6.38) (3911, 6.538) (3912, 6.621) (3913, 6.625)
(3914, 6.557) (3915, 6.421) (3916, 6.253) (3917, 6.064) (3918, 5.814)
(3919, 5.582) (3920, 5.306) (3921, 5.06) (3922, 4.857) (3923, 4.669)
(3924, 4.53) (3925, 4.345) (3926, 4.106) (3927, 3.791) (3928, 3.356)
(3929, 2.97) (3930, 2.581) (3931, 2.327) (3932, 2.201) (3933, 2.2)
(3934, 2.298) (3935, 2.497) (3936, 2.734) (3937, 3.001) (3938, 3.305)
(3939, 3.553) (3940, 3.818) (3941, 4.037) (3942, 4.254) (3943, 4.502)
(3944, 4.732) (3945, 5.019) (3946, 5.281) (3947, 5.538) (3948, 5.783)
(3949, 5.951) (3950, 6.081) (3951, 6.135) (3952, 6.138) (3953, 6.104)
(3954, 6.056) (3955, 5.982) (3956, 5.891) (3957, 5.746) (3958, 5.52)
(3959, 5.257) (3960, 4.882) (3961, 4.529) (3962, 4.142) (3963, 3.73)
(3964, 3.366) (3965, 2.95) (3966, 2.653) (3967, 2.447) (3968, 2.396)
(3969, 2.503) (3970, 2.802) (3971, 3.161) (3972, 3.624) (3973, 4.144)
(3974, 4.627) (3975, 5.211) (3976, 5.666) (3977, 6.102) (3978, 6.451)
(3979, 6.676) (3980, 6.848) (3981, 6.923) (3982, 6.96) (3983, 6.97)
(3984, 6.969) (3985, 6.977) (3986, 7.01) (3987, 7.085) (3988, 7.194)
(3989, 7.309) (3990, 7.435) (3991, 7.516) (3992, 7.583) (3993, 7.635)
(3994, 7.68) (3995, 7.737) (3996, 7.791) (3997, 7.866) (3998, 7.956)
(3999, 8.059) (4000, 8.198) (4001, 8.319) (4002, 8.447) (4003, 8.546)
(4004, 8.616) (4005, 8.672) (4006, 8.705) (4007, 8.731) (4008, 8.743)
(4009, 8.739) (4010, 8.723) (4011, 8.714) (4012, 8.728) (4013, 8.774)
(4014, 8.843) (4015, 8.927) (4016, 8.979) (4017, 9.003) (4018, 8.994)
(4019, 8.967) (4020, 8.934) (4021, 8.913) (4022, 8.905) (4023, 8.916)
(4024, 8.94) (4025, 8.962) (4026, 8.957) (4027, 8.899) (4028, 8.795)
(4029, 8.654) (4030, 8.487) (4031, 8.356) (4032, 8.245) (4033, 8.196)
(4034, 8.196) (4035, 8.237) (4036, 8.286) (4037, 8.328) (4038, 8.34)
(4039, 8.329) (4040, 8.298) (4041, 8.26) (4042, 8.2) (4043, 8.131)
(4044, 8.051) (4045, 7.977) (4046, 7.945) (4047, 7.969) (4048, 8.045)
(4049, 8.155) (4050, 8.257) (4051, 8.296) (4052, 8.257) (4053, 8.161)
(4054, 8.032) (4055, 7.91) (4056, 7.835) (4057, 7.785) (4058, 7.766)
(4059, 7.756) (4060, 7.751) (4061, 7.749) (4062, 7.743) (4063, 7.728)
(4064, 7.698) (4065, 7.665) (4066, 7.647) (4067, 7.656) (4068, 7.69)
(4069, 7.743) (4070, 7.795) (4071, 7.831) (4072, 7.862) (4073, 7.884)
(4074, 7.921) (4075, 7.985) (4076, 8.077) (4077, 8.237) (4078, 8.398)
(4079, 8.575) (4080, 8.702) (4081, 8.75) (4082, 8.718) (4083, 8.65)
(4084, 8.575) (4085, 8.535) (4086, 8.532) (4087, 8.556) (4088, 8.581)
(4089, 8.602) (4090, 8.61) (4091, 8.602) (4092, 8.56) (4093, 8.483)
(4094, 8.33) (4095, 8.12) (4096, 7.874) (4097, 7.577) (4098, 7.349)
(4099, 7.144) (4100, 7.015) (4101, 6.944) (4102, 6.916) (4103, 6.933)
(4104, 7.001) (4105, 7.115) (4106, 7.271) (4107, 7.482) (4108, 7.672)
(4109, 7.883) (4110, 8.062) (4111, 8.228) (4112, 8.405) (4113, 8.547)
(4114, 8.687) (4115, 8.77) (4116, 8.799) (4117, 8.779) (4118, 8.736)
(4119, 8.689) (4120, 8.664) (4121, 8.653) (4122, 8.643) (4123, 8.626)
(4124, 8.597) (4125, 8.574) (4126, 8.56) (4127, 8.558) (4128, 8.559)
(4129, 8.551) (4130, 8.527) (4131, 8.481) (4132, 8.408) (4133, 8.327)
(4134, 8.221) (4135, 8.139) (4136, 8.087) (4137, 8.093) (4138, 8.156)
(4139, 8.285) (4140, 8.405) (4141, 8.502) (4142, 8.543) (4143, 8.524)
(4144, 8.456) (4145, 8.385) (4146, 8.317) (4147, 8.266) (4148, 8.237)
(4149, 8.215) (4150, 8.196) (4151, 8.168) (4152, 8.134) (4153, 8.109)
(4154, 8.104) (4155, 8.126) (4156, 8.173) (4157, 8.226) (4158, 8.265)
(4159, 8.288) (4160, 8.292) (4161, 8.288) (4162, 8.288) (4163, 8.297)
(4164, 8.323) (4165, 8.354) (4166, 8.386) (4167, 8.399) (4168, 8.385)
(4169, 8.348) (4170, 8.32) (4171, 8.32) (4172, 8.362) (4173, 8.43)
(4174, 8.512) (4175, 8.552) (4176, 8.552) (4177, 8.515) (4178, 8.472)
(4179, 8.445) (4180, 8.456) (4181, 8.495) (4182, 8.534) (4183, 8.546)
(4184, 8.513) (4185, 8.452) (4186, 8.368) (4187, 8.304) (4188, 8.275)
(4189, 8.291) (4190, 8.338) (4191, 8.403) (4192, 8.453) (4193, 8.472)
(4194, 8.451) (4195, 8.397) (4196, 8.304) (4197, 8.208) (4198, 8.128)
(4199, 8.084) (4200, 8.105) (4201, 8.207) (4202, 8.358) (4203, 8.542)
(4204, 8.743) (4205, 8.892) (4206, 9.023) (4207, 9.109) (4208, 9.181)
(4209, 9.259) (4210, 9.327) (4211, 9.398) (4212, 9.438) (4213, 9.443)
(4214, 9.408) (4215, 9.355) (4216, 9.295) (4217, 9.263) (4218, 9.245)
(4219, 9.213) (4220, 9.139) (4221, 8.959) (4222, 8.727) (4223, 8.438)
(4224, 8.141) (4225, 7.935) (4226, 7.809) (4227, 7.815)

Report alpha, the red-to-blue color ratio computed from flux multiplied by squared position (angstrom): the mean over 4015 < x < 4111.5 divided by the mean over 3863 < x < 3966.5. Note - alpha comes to 1.8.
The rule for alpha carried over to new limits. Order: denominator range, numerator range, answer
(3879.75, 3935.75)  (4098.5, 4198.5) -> 1.85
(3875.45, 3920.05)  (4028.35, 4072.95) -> 1.57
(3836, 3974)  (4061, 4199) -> 1.99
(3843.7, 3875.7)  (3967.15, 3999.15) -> 1.51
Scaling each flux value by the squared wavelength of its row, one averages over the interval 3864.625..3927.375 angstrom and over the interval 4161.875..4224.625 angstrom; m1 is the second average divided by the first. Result 1.9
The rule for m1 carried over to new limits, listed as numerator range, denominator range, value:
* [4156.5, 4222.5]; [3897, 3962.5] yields 1.97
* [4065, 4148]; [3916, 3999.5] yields 1.72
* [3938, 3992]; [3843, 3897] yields 1.19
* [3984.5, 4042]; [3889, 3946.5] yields 1.80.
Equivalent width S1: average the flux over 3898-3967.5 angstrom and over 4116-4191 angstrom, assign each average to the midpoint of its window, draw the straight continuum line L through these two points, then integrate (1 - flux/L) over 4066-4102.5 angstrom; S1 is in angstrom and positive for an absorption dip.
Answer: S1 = -4.1 angstrom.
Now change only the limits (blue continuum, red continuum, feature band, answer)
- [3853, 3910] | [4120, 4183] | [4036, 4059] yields -3.48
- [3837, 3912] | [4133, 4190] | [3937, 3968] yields 5.73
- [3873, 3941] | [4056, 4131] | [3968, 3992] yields 1.09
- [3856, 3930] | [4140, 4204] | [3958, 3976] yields 6.47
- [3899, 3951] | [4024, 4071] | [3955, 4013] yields 0.90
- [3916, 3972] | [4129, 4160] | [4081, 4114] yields -2.95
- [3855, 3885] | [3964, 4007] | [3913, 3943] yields 6.84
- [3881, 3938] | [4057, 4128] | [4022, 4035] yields -3.03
